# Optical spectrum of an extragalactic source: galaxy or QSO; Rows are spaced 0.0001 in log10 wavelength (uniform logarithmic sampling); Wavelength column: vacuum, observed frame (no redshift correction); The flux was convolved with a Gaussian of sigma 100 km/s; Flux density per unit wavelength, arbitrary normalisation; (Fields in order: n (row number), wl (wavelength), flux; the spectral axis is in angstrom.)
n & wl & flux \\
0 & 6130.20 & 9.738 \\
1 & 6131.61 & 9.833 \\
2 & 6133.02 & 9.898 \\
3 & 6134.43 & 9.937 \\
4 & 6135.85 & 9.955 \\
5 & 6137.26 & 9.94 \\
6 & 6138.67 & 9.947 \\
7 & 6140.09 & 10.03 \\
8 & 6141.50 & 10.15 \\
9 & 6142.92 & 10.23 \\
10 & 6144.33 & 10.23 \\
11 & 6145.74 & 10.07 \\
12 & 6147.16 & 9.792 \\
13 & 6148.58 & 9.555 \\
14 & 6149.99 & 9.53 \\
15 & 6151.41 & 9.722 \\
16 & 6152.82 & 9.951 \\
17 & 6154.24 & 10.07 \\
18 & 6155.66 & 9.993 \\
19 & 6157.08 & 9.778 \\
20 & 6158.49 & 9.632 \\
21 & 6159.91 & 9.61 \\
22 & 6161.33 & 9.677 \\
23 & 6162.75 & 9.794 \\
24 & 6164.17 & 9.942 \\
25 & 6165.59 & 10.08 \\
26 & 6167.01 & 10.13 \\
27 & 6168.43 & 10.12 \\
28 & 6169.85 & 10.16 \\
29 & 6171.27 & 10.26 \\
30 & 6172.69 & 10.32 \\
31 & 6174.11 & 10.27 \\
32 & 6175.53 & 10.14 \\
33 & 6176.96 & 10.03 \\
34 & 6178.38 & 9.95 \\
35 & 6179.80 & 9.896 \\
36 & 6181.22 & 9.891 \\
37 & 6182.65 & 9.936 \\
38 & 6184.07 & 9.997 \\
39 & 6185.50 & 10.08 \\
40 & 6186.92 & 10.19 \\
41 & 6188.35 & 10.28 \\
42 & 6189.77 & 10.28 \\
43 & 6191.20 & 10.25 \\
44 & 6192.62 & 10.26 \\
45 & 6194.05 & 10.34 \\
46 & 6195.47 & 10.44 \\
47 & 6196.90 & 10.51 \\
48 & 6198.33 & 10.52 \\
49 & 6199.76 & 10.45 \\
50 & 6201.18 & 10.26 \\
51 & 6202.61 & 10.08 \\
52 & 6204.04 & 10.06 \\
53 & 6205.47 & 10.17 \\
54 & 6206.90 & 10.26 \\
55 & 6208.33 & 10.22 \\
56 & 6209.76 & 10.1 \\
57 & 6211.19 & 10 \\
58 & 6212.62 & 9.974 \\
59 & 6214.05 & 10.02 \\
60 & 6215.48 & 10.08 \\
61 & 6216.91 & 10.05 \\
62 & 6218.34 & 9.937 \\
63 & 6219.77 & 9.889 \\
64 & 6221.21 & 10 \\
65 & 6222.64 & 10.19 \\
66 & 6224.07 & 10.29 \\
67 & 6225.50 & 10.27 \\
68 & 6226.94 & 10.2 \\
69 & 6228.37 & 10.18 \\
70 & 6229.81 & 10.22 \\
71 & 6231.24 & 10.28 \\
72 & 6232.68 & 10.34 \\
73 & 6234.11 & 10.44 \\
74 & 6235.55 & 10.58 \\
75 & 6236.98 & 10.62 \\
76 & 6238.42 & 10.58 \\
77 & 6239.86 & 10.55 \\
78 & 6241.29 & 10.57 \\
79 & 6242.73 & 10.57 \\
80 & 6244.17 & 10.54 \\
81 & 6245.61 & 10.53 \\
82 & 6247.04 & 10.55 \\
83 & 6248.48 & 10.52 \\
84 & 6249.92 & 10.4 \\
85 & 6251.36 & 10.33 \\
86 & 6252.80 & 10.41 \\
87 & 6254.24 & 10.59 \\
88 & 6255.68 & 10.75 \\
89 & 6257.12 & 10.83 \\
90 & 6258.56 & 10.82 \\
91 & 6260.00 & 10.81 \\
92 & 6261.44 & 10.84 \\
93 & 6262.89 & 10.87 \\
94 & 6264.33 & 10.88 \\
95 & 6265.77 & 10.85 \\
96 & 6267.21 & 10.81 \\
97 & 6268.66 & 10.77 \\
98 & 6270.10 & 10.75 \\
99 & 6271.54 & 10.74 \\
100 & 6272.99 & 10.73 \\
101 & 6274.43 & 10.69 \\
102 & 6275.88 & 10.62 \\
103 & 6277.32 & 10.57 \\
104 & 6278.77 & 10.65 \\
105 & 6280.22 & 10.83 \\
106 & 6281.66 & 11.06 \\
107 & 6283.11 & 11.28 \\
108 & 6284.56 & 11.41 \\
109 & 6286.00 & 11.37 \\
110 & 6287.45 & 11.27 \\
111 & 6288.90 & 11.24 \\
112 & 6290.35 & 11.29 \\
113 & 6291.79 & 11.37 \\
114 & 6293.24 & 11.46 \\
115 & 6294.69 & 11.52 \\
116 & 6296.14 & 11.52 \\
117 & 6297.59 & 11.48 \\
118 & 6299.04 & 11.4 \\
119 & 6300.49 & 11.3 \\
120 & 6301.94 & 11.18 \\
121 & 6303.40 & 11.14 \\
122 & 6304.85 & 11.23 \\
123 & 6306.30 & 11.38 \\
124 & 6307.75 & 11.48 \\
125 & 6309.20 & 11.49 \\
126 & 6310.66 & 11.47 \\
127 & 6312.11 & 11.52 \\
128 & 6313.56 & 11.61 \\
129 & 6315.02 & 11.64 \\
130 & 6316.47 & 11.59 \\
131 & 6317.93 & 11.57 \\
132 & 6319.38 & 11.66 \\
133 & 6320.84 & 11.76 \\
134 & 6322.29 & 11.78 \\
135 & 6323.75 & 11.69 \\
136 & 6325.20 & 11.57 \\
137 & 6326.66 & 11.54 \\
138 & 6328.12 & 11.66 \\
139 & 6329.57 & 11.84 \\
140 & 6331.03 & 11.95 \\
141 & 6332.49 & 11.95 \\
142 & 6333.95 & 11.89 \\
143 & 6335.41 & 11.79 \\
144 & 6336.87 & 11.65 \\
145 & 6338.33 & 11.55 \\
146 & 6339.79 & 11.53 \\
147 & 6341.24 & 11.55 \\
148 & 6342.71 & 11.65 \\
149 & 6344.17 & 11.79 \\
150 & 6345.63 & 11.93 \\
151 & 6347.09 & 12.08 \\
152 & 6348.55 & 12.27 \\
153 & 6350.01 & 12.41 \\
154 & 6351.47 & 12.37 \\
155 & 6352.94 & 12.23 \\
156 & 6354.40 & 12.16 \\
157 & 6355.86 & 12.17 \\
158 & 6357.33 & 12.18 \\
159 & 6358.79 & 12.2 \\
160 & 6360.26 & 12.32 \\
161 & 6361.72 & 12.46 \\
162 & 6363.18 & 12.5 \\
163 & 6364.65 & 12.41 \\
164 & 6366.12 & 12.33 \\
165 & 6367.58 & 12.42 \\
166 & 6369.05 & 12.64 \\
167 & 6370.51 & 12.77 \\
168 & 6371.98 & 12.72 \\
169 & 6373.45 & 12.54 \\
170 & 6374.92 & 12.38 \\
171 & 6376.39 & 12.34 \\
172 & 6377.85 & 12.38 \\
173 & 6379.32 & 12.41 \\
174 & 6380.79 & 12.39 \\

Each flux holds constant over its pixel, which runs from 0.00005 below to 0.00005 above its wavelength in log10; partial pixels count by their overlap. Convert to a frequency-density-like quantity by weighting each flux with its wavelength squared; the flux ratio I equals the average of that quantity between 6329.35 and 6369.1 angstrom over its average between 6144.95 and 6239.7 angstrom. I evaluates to 1.25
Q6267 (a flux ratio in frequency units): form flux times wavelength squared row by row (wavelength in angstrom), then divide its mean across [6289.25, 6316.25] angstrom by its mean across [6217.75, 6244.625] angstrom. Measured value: 1.13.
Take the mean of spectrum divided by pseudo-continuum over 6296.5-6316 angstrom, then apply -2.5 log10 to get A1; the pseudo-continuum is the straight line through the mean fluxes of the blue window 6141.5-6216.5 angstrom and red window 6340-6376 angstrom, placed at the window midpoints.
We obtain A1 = 0.020 mag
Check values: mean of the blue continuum 10.1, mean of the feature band 11.4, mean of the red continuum 12.3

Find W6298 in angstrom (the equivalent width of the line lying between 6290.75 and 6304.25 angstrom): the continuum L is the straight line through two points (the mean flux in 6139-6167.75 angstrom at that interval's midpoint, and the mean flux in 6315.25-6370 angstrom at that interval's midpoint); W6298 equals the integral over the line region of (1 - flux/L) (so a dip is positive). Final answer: 0.13 angstrom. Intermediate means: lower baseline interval 9.9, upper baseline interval 12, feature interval 11.4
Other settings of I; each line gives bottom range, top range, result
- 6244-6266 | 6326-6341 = 1.13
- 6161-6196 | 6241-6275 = 1.08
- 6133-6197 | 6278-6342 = 1.20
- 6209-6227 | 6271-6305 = 1.13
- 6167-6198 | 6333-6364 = 1.25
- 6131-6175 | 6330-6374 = 1.30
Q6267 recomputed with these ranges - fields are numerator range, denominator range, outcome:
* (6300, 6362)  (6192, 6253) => 1.18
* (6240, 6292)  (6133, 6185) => 1.12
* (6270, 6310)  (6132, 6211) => 1.15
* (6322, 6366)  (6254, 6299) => 1.11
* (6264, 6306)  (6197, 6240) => 1.11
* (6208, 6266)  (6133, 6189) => 1.07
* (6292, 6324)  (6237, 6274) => 1.10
